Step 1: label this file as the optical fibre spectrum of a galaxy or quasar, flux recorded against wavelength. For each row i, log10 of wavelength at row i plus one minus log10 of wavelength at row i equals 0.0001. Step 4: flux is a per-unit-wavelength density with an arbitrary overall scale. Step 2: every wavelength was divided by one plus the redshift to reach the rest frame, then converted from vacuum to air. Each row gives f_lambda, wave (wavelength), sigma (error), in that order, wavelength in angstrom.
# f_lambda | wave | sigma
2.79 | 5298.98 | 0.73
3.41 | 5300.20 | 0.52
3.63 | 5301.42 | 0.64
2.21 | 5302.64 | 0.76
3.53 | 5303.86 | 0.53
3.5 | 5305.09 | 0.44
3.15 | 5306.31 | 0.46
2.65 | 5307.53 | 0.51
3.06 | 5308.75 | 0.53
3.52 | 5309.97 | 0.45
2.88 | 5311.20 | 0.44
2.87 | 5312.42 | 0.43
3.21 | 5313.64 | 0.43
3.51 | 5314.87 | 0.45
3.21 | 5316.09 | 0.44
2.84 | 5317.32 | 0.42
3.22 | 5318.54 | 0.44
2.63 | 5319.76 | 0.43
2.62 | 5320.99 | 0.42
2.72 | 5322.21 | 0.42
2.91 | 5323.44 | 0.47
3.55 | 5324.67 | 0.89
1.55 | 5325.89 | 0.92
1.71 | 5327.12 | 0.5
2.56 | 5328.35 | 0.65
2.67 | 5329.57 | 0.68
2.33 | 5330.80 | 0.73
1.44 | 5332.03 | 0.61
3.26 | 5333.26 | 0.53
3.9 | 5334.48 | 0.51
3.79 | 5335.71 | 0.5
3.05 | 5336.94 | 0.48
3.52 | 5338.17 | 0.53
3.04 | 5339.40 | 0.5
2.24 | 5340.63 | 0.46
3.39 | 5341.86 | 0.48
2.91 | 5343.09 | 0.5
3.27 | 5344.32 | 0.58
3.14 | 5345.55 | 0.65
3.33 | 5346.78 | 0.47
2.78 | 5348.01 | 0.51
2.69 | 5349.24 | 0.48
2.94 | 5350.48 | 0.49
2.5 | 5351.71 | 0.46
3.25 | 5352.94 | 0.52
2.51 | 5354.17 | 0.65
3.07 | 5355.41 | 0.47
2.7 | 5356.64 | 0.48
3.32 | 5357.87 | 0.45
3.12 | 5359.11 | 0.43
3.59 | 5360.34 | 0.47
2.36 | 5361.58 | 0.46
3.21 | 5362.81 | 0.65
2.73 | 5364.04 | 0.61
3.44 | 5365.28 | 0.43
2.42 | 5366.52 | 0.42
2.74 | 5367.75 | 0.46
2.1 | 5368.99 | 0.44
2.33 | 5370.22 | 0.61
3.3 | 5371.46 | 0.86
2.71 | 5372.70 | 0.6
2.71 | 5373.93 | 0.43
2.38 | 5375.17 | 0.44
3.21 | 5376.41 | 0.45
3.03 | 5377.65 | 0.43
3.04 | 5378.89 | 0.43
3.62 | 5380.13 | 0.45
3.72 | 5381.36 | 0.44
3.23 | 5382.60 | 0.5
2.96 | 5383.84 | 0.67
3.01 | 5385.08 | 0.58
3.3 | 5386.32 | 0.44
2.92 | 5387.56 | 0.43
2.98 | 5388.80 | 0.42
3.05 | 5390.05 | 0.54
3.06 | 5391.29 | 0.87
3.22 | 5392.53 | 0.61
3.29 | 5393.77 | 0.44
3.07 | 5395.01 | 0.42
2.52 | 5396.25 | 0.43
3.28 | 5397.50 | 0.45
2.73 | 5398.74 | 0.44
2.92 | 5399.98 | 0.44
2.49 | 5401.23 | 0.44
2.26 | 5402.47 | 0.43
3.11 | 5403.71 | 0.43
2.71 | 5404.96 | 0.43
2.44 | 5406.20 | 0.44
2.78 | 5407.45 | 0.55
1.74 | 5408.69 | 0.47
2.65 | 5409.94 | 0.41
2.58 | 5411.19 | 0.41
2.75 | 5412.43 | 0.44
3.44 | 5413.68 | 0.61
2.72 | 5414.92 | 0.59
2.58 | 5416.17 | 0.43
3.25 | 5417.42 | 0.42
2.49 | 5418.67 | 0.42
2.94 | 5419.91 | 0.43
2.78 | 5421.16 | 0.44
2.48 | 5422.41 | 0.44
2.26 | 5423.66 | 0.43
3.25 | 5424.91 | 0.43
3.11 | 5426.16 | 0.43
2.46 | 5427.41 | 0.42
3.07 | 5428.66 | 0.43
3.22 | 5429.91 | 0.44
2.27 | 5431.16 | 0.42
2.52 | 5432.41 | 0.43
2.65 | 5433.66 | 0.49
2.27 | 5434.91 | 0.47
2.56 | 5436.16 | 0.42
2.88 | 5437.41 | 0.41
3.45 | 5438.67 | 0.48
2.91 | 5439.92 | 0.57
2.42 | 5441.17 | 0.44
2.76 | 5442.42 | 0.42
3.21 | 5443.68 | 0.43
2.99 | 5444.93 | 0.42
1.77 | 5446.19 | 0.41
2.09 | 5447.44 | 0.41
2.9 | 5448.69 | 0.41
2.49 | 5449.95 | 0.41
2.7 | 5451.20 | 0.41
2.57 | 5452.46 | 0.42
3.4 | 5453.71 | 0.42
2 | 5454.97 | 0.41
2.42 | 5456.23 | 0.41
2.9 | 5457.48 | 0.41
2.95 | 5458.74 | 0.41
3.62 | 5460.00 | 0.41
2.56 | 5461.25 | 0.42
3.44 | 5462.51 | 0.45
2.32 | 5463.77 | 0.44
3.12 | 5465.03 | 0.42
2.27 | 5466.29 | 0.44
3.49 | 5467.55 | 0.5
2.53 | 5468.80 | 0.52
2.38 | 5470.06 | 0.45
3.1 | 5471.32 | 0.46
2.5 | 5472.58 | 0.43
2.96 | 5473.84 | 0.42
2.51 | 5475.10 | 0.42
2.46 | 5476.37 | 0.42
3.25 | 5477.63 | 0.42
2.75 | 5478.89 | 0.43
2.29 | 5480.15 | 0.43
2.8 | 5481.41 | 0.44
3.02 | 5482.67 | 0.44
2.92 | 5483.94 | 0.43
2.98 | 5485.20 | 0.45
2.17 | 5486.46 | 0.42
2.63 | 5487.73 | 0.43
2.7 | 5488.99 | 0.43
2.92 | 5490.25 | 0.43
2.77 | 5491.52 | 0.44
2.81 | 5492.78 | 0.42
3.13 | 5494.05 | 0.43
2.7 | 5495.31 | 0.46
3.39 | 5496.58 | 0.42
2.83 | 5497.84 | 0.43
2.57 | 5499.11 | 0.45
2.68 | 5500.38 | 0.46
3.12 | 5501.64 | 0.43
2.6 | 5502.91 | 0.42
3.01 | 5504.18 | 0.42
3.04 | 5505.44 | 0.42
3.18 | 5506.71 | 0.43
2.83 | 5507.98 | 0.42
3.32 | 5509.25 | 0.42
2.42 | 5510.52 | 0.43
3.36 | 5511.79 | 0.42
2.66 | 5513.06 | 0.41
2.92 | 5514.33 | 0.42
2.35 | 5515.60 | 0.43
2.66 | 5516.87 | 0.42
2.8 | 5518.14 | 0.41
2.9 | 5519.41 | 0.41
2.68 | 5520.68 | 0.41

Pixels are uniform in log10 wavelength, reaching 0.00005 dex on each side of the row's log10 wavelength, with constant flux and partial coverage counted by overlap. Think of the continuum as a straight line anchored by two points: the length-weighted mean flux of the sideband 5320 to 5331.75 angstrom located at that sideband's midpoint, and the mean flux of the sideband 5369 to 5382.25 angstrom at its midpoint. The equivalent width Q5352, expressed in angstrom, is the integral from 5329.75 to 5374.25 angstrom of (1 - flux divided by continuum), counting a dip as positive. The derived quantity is -3.06 angstrom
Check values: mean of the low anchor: 2.49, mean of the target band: 2.92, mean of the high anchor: 2.97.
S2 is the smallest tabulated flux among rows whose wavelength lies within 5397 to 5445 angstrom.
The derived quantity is 1.74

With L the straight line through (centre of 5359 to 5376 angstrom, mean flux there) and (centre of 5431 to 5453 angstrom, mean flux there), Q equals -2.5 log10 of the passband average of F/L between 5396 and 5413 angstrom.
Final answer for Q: 0.031 mag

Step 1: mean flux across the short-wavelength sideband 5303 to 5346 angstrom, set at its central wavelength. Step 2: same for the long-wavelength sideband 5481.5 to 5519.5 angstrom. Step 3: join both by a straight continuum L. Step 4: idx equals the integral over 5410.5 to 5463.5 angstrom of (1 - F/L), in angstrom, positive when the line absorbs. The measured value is 2.2 angstrom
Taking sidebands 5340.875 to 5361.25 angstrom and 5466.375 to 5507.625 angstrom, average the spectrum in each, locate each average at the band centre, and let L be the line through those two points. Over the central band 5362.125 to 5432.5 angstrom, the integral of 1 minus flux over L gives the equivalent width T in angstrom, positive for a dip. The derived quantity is 2.1 angstrom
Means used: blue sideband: 3.01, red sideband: 2.81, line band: 2.85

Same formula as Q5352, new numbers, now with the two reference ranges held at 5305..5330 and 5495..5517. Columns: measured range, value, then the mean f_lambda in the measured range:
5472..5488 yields 0.9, 2.71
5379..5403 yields -1.4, 3.04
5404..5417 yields 1.0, 2.66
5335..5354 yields -1.2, 3.05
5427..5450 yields 1.5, 2.69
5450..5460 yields 0.4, 2.75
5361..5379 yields 0.6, 2.77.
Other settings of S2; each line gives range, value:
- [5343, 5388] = 2.1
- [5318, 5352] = 1.44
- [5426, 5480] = 1.77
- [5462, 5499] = 2.17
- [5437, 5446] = 2.42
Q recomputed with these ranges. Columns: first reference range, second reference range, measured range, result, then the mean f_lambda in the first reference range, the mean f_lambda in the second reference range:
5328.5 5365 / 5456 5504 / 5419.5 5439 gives 0.047 mag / 2.97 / 2.81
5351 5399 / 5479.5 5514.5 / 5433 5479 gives 0.056 mag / 2.97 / 2.85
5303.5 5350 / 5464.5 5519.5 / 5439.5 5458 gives 0.086 mag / 2.95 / 2.81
